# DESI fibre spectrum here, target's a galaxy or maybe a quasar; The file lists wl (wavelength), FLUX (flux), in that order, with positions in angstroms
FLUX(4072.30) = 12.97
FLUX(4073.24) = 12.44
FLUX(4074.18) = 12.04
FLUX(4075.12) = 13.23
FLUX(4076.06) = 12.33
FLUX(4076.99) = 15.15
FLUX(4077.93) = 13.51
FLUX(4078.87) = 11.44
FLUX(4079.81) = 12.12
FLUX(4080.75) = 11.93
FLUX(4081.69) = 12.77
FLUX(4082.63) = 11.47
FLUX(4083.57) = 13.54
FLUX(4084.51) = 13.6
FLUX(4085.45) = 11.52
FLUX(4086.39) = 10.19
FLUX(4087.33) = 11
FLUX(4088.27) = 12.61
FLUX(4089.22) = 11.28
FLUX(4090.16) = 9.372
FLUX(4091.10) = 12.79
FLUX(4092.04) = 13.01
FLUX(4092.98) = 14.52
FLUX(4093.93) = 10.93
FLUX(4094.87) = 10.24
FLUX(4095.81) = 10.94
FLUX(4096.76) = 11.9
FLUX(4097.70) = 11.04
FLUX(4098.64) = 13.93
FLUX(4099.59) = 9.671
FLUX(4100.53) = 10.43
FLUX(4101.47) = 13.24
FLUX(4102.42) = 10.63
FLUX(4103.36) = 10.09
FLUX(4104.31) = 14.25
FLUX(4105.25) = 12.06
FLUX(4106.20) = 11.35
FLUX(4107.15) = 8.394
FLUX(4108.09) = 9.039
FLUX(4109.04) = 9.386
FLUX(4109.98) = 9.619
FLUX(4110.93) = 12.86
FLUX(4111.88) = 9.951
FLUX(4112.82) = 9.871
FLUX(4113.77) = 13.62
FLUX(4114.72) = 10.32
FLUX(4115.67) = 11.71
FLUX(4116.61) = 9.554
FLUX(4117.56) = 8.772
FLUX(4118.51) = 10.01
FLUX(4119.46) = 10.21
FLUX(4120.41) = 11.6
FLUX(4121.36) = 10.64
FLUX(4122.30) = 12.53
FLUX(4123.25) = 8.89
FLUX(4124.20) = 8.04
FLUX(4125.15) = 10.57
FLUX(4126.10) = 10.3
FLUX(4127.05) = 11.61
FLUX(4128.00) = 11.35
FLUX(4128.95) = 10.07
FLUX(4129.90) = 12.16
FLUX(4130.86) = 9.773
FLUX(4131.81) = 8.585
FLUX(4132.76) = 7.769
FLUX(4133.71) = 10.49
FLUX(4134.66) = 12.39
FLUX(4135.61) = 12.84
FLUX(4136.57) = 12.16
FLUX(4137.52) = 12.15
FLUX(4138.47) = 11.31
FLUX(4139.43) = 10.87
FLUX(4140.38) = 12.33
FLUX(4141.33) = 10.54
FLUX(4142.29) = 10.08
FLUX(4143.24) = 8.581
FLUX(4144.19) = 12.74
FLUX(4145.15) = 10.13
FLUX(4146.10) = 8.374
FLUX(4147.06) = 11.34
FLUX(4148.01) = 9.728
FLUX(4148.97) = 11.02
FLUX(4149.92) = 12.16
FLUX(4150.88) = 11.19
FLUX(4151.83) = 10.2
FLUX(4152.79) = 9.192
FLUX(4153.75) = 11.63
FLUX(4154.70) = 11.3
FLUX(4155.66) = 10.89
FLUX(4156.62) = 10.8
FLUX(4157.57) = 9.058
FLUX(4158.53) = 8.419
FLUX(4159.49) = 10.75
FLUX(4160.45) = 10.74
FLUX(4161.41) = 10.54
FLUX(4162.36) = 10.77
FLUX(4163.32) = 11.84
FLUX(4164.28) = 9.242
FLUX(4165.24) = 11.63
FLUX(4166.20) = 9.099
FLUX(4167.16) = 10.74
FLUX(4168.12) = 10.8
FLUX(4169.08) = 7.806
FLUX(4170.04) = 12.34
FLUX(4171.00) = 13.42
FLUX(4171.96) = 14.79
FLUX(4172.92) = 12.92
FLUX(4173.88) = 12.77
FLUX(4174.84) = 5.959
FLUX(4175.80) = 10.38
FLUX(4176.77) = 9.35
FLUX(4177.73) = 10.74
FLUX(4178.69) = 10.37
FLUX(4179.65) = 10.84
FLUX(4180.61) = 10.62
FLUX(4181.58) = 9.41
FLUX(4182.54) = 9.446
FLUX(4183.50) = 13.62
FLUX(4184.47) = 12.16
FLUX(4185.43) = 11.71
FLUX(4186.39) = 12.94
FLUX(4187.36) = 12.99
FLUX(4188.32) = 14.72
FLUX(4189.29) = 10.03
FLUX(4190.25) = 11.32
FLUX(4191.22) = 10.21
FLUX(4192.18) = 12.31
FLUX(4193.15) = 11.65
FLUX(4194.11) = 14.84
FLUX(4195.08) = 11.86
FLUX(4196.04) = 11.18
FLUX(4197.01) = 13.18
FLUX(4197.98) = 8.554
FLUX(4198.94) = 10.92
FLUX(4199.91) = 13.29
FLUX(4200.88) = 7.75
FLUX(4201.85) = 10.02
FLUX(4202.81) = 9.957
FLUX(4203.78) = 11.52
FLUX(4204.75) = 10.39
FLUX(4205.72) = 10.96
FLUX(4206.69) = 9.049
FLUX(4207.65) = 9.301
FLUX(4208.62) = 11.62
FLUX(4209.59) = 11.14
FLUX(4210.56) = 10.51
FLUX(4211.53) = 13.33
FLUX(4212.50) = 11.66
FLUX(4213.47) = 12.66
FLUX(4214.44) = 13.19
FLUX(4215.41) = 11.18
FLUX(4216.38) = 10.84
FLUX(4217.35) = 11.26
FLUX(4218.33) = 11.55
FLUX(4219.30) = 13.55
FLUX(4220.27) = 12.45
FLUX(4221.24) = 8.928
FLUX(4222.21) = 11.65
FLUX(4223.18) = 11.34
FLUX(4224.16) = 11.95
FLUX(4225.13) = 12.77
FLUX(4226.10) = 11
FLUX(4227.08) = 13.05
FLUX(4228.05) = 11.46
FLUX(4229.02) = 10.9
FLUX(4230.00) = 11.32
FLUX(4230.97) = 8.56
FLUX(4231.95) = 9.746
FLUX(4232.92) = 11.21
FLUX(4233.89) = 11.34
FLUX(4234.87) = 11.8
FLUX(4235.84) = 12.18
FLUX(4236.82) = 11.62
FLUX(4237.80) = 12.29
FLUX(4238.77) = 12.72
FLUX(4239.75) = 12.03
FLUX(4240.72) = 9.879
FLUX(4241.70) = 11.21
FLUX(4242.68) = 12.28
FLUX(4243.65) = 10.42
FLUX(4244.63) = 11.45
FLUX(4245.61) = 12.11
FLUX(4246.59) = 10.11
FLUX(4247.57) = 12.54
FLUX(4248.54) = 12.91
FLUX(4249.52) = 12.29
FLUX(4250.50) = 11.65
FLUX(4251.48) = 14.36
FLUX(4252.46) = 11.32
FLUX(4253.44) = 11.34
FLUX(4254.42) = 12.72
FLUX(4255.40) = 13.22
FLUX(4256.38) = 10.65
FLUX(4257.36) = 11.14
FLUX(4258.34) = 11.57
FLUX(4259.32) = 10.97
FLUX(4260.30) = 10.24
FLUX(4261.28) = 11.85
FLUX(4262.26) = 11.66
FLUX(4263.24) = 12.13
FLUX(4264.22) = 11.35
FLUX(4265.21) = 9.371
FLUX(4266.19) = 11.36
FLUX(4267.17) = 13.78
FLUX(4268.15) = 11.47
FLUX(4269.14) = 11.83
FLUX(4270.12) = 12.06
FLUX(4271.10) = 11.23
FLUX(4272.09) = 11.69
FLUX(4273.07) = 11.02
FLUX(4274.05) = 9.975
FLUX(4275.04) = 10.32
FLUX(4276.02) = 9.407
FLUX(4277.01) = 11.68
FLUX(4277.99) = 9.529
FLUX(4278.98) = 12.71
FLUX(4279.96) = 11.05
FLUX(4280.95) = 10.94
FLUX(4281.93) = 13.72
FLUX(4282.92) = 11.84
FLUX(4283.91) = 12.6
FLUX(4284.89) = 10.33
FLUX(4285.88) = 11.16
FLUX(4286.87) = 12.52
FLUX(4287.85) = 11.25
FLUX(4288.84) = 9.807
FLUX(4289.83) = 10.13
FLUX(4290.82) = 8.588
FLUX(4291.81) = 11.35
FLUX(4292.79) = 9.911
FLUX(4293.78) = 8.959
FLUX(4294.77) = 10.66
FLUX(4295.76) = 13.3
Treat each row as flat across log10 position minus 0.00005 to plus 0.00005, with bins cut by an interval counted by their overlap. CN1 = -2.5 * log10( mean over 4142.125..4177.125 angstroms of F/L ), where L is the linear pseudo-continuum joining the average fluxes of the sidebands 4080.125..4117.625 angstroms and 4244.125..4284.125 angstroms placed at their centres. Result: 0.08 mag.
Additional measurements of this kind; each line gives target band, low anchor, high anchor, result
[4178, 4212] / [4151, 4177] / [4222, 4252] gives -0.02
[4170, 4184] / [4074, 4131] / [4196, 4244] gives 0.02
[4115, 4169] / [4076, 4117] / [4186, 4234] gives 0.09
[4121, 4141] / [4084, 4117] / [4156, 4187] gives 0.03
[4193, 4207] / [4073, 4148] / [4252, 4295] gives 0.02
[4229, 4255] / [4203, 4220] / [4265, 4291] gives -0.03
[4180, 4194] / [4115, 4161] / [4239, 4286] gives -0.08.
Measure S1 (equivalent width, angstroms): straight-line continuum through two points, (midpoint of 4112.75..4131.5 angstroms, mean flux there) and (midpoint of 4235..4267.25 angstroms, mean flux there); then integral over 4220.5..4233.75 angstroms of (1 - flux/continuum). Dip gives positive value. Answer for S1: 0.4 angstroms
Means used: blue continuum 10.6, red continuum 11.7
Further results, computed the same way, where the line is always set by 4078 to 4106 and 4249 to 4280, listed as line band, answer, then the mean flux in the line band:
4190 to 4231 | 0.9 angstroms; 11.3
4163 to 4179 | 1.1 angstroms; 10.8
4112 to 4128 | 1.7 angstroms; 10.5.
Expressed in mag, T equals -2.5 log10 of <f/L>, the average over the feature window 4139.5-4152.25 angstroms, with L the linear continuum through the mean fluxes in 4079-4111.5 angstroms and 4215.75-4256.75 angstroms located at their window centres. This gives 0.09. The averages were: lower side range 11.5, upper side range 11.6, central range 10.7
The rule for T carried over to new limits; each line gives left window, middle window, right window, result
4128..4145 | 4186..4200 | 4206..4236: -0.071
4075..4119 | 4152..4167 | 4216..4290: 0.109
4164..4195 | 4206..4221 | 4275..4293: -0.028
